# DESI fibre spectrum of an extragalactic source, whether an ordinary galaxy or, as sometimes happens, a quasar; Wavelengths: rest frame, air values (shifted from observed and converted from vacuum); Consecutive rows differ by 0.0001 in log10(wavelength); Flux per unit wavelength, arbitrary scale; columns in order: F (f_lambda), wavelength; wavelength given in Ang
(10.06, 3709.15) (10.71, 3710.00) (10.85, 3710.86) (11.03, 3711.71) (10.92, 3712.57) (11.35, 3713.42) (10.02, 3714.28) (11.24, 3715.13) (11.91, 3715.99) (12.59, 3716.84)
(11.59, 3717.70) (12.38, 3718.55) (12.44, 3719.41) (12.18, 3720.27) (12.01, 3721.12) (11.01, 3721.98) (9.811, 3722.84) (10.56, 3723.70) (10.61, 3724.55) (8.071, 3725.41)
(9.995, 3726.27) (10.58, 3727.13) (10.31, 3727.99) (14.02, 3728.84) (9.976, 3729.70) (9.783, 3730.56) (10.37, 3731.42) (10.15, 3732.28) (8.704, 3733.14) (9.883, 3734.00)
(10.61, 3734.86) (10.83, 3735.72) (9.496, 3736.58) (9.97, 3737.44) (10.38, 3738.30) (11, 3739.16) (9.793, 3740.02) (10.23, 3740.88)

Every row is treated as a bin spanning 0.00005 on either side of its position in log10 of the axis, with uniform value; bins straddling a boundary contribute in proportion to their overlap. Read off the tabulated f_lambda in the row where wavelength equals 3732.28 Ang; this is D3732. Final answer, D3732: 10.15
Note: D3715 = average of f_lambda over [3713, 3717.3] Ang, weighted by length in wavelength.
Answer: 11.4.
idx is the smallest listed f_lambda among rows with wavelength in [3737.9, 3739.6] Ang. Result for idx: 10.38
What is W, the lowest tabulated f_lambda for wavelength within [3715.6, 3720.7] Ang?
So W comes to 11.59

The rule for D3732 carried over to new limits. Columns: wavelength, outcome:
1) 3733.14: 8.704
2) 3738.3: 10.38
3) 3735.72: 10.83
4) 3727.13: 10.58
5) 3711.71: 11.03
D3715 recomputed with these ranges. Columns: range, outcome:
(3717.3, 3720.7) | 12.2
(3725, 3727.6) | 9.55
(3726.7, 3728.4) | 10.4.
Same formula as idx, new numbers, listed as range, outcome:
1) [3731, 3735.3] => 8.704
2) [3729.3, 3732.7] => 9.783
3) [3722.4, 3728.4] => 8.071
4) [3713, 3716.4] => 10.02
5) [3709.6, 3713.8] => 10.71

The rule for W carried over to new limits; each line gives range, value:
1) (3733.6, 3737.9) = 9.496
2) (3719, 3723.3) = 9.811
